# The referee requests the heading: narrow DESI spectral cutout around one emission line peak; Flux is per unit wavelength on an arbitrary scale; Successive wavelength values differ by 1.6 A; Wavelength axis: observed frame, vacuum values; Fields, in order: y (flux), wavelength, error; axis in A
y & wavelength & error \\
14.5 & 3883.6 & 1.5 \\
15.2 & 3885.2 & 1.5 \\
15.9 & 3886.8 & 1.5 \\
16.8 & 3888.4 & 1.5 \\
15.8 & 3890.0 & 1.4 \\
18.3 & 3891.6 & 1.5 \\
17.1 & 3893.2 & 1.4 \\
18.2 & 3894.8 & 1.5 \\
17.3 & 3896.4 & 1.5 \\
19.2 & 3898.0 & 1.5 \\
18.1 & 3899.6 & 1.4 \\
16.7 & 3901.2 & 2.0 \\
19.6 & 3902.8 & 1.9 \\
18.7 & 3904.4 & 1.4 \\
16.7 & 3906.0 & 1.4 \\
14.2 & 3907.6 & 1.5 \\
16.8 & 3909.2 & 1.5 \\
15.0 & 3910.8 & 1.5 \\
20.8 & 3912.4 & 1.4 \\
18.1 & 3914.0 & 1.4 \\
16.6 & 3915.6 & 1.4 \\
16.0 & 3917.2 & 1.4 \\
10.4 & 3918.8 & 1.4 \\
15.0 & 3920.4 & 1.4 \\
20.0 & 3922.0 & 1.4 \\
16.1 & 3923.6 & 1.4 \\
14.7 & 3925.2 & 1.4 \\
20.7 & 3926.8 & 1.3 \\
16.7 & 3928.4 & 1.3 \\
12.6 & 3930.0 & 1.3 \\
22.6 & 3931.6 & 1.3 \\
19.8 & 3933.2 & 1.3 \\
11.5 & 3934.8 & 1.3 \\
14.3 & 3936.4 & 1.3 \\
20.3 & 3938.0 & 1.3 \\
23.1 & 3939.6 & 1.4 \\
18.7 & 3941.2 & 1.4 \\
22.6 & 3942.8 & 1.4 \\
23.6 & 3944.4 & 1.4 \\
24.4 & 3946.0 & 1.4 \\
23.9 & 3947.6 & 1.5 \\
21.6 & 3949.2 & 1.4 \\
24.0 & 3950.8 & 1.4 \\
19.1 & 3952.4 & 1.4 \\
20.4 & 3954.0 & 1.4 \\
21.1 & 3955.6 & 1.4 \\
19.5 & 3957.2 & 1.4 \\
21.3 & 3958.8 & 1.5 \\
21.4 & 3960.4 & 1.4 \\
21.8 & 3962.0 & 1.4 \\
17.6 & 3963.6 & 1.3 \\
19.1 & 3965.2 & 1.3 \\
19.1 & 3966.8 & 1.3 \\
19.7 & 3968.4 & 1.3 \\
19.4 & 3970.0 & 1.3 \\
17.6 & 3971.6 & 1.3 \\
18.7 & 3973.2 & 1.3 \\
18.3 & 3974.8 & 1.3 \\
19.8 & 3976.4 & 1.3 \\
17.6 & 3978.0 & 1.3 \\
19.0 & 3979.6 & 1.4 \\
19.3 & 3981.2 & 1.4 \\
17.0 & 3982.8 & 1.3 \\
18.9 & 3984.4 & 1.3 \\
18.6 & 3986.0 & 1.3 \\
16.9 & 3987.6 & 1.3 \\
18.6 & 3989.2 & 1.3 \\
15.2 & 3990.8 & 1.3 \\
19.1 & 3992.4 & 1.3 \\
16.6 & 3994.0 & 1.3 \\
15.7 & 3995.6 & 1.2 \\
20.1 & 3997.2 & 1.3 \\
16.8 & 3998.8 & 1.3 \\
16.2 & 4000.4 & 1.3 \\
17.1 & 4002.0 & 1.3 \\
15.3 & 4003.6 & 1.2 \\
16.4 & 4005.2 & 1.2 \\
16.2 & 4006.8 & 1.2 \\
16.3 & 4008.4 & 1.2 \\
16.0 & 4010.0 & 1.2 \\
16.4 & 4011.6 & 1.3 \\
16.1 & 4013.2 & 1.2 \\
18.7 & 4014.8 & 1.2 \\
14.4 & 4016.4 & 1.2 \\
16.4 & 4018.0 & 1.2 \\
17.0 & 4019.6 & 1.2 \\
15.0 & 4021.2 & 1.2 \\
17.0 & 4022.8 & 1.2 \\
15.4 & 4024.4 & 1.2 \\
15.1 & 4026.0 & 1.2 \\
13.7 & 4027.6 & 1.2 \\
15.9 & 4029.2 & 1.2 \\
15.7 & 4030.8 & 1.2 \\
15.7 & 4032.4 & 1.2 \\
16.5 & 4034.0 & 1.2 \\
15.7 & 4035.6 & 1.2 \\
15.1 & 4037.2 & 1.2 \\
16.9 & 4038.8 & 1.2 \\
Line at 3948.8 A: C IV 1549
